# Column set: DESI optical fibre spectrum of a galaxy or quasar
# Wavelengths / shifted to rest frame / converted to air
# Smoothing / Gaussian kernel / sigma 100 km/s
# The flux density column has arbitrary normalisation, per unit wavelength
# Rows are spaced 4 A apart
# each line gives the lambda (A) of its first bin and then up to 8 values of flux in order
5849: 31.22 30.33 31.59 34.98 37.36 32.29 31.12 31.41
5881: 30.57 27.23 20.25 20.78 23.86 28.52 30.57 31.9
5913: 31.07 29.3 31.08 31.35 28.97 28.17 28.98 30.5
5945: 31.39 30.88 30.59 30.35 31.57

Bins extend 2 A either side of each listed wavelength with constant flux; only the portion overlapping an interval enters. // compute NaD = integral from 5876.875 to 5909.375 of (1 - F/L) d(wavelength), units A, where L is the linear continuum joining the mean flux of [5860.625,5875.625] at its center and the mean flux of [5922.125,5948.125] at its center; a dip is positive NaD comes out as 5.6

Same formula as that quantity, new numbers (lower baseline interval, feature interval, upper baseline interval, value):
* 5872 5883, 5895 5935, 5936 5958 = 1.7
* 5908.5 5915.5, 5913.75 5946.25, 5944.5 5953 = 1.2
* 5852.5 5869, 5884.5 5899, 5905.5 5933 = 4.3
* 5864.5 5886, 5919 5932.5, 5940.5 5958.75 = 0.3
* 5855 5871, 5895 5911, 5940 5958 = 1.9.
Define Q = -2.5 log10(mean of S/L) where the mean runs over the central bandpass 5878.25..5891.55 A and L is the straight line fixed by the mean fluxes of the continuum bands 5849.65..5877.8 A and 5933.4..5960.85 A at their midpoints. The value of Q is 0.23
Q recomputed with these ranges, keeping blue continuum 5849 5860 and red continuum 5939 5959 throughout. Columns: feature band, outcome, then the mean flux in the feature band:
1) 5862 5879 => -0.06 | 33.2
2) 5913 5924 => 0.02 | 30.5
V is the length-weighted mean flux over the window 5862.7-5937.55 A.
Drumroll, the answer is 29.2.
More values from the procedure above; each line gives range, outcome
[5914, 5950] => 30.1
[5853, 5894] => 30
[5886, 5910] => 25.8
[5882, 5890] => 25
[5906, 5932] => 30.5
